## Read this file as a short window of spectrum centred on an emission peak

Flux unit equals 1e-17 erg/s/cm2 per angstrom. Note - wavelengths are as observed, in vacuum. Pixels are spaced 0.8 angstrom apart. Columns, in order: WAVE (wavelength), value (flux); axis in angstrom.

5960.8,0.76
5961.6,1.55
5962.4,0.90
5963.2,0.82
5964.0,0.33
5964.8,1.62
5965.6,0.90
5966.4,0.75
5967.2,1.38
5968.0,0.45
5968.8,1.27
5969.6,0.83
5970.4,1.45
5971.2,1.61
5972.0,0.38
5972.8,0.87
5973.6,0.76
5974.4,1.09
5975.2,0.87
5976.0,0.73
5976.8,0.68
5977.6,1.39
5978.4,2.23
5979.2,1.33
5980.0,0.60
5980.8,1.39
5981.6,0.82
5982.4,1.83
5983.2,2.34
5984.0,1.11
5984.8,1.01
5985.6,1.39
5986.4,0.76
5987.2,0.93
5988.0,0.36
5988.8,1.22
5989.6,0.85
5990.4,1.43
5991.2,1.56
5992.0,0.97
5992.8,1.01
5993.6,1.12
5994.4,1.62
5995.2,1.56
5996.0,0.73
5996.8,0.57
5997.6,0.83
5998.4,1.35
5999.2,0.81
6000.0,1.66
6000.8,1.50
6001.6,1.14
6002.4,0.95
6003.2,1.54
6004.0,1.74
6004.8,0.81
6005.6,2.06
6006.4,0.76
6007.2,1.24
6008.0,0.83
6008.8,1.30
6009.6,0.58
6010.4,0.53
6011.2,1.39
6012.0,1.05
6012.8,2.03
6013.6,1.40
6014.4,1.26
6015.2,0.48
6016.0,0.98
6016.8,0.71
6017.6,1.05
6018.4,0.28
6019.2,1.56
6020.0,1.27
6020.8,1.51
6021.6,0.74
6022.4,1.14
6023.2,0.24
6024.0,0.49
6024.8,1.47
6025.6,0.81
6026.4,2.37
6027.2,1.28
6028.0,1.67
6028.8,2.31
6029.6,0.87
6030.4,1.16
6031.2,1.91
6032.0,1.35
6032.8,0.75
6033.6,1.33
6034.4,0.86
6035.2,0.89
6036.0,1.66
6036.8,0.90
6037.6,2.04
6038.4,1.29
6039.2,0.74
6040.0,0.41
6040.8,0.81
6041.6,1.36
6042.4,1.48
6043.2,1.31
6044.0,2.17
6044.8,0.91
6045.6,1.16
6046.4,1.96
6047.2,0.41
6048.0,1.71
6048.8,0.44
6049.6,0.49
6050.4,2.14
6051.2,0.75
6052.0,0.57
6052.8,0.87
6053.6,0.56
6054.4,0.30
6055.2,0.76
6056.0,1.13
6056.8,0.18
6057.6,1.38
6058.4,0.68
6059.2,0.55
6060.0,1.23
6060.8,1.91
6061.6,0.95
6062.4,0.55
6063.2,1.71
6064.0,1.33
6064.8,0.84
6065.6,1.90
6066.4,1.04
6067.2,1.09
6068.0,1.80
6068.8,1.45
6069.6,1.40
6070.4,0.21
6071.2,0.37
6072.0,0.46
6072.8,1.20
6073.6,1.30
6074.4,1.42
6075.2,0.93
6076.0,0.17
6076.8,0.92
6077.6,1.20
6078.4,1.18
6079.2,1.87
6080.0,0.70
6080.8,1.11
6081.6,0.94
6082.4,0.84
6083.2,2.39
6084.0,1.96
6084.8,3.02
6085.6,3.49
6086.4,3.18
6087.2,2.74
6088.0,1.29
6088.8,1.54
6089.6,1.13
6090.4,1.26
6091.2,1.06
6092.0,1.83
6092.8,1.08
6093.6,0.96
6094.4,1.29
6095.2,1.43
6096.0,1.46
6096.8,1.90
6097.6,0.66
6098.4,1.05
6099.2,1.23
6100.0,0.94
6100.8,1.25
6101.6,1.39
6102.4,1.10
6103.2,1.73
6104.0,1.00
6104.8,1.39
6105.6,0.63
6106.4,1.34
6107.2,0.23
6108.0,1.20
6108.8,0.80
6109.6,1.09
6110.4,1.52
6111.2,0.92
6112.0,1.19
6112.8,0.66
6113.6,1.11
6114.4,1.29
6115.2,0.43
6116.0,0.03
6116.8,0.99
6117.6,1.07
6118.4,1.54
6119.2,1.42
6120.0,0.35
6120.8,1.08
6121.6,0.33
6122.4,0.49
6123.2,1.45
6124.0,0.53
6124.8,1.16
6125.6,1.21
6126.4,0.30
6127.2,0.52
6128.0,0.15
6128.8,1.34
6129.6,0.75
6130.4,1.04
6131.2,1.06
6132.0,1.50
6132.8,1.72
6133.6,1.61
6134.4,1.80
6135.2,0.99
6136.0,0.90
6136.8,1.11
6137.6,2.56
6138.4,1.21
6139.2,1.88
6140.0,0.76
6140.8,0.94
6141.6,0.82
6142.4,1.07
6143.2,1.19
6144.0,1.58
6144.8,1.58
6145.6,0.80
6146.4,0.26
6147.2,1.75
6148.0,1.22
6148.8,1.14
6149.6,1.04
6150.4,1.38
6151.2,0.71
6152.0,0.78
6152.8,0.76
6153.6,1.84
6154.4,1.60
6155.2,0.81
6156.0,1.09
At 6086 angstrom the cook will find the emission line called [O III]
